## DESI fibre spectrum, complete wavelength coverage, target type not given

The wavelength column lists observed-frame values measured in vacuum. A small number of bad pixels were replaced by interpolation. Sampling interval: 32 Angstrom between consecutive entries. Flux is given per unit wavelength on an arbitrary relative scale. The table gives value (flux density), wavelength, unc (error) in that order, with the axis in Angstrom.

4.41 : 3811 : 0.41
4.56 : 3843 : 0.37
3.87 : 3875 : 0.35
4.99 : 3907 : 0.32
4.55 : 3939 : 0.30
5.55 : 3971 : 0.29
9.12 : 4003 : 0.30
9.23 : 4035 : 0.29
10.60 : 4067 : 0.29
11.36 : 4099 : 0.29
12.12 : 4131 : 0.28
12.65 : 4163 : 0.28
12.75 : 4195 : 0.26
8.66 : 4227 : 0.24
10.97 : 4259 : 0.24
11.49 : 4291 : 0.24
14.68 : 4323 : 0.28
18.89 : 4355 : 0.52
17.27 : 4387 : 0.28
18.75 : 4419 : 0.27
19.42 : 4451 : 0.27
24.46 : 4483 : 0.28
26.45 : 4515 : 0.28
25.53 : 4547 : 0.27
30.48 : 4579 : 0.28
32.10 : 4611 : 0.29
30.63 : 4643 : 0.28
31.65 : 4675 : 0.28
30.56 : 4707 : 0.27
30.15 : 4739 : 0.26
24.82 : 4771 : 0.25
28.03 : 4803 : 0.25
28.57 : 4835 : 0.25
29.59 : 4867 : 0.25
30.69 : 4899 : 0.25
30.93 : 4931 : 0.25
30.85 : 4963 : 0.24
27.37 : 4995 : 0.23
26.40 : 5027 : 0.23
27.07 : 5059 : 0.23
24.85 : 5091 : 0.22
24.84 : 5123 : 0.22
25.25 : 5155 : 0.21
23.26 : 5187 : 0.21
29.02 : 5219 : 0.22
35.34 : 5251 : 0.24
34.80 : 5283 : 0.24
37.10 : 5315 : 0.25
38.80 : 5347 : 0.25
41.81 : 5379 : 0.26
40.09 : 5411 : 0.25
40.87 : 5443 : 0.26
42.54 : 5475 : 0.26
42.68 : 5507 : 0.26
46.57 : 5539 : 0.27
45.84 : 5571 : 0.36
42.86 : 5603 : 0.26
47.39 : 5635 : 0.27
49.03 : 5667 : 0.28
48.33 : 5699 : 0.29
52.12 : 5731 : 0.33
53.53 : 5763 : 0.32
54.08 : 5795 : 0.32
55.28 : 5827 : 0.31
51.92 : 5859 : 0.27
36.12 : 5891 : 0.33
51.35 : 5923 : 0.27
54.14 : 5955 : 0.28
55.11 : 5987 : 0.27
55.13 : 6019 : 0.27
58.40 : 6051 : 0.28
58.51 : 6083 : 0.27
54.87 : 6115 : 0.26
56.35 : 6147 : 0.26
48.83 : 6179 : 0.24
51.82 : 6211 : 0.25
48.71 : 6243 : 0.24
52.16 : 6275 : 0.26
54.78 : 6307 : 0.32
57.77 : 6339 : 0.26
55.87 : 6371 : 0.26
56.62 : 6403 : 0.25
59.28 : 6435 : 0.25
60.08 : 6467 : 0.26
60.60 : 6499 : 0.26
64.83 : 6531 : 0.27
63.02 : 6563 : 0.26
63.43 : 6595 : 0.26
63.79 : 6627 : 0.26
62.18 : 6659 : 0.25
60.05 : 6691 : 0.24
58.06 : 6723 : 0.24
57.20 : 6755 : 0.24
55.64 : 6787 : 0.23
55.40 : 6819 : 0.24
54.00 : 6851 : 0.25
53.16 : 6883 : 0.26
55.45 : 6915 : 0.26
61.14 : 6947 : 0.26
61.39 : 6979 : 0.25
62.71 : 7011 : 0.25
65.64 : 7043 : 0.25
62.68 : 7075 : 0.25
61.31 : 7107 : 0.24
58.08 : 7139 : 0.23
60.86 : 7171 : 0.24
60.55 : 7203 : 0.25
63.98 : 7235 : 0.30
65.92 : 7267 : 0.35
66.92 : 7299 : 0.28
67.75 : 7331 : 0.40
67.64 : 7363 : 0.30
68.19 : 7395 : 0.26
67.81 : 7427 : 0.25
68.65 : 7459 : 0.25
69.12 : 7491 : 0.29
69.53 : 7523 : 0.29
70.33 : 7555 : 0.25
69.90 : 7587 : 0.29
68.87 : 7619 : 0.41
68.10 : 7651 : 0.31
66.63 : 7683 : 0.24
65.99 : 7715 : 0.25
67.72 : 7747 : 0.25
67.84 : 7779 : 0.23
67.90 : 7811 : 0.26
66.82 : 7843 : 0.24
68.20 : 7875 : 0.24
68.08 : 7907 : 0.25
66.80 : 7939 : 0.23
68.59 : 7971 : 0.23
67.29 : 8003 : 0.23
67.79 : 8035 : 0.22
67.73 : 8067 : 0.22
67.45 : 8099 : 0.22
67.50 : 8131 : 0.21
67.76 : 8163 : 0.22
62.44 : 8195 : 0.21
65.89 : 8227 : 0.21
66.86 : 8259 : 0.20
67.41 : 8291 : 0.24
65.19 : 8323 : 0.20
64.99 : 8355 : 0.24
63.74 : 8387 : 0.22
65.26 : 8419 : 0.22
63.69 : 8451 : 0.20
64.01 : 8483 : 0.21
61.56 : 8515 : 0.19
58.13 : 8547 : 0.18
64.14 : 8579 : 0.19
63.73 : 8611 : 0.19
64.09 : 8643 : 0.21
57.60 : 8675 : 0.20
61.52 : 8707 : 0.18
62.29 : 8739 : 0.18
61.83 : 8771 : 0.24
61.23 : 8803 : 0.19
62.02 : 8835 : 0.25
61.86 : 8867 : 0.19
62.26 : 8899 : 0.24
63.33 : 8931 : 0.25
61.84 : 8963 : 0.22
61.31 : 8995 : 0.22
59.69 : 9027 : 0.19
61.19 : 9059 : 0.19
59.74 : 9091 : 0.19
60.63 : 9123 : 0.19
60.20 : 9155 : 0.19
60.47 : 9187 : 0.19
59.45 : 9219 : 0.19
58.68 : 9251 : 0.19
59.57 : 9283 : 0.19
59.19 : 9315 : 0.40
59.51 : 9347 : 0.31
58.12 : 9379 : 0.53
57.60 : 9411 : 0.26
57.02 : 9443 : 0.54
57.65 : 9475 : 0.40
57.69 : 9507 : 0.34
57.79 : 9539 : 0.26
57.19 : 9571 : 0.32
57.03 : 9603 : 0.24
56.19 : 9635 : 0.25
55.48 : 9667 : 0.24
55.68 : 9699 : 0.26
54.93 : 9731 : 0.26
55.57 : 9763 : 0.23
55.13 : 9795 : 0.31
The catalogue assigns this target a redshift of 0.00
